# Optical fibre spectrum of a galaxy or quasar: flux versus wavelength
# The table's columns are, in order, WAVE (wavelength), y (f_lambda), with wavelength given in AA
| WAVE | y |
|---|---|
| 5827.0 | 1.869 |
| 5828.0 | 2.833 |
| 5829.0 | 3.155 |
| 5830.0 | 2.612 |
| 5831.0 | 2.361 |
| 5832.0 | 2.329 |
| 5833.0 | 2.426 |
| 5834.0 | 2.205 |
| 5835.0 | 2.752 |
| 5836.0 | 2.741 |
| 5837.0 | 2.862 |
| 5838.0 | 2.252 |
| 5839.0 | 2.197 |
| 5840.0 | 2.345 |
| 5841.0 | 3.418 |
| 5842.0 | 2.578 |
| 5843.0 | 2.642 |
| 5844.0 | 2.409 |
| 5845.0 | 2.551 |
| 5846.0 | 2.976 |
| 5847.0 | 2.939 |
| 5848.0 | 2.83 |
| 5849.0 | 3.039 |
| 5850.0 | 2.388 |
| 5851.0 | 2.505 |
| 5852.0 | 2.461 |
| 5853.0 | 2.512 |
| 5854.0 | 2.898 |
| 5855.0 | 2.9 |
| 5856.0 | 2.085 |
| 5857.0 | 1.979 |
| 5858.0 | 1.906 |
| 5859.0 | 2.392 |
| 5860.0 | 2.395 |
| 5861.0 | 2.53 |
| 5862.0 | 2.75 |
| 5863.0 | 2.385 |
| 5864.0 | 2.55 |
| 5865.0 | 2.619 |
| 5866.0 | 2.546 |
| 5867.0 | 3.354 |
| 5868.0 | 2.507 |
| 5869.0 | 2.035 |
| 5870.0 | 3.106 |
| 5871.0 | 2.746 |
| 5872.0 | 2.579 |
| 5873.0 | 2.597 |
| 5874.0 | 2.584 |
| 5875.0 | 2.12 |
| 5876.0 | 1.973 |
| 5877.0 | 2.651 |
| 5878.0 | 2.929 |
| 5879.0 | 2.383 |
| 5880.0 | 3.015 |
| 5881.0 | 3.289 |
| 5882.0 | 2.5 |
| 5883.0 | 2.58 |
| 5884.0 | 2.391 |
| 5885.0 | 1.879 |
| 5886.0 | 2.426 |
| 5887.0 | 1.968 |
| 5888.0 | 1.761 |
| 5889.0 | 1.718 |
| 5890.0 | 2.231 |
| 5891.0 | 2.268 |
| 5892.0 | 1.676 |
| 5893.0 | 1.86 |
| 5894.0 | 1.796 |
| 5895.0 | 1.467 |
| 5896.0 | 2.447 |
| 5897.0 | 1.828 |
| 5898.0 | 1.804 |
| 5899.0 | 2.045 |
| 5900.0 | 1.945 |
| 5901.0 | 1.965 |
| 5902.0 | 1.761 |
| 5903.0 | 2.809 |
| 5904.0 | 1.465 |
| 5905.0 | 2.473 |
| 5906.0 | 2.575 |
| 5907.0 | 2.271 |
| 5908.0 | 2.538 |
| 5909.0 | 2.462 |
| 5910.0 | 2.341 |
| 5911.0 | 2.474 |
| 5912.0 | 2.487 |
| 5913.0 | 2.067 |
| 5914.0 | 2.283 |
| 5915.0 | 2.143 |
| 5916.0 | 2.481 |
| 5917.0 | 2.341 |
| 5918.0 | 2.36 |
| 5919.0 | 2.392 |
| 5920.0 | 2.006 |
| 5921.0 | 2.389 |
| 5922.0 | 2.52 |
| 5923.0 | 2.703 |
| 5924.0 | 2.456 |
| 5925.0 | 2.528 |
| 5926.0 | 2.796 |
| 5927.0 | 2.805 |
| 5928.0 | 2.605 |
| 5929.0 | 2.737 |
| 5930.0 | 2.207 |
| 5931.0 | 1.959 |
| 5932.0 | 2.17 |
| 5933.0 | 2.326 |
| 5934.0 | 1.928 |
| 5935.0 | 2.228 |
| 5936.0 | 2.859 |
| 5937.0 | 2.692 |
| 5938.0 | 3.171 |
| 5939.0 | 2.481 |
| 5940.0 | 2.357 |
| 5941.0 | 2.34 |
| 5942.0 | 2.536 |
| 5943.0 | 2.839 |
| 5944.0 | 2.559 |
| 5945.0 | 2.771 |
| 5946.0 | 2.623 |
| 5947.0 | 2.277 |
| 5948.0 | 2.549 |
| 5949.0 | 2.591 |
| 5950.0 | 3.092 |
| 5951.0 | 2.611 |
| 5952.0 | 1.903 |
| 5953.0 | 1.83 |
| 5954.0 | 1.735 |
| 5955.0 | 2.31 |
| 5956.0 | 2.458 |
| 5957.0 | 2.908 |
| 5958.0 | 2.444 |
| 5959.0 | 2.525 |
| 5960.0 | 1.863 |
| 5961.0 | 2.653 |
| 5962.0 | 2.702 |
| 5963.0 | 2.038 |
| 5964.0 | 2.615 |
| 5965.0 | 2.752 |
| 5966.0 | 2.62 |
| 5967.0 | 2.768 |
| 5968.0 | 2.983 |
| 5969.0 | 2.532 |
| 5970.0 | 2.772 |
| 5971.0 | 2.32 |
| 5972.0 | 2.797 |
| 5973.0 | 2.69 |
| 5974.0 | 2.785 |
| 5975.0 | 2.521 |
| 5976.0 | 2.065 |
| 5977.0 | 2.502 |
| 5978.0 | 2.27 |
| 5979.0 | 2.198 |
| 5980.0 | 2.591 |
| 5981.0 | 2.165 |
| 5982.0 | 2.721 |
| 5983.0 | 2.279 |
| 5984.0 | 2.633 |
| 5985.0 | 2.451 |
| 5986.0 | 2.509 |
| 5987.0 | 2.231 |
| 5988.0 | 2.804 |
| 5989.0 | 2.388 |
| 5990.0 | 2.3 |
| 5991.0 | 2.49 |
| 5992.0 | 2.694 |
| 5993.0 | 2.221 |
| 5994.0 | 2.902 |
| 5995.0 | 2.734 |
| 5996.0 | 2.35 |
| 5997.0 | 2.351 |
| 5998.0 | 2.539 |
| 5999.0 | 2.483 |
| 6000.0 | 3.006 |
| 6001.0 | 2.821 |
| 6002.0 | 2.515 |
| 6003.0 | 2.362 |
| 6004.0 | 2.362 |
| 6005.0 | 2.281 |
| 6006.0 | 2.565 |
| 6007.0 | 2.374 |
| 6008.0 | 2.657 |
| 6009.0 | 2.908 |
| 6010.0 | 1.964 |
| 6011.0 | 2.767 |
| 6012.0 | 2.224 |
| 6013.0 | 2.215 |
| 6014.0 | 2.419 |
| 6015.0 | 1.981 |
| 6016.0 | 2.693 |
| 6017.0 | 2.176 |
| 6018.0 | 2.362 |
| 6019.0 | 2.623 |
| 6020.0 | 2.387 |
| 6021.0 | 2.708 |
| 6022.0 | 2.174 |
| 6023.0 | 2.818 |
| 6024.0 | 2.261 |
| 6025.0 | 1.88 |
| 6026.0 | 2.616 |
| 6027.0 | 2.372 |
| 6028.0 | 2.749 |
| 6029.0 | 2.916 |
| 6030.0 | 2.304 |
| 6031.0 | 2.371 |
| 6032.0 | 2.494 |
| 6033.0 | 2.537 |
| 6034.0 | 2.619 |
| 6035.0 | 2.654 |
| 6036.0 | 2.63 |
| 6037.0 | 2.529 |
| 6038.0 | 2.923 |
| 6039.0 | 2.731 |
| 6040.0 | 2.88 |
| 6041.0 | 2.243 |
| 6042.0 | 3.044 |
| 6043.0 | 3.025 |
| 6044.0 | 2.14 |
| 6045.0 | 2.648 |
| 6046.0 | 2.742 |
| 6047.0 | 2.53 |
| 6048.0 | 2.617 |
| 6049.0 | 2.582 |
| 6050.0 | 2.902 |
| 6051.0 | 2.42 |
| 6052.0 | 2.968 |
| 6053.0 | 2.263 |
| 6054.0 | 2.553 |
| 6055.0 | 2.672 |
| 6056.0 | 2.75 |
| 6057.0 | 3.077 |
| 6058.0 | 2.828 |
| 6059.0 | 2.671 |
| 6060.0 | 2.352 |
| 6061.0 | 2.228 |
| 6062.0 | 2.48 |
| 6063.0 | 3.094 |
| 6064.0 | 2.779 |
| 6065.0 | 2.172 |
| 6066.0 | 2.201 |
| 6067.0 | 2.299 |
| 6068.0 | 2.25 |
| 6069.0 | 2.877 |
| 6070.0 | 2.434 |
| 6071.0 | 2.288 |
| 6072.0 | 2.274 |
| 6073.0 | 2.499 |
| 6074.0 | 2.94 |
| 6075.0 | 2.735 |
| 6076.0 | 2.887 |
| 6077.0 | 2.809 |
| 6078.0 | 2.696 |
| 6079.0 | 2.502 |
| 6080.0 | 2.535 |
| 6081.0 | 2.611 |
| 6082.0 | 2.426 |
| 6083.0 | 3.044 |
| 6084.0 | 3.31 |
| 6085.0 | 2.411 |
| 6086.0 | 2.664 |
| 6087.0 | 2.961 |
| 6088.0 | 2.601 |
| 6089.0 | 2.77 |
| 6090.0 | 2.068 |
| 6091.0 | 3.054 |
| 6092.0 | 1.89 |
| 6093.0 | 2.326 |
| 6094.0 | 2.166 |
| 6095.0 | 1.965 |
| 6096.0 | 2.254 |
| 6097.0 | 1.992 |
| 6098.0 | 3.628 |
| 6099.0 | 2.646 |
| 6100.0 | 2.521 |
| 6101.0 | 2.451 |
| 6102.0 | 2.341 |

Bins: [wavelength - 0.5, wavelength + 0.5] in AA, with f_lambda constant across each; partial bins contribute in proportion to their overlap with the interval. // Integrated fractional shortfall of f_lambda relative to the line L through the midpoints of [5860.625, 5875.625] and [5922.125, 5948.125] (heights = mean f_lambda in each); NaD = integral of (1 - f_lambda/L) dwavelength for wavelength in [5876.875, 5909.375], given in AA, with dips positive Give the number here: 4.5 AA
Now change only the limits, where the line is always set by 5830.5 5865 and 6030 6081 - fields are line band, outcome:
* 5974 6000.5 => 1.0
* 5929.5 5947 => 0.7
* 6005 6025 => 1.4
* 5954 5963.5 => 0.7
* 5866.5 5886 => -0.3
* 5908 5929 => 1.0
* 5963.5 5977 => -0.2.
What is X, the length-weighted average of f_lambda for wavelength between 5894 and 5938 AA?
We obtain 2.31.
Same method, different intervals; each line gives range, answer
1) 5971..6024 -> 2.48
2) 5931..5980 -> 2.49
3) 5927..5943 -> 2.46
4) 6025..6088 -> 2.62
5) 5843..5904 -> 2.39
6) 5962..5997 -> 2.52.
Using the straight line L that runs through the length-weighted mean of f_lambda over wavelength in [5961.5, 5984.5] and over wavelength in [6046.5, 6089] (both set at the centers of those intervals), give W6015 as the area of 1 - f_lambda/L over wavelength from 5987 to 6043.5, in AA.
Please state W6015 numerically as 1.2 AA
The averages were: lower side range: 2.54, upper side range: 2.63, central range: 2.52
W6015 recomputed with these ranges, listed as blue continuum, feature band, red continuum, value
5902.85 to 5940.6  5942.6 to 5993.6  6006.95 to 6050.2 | -0.5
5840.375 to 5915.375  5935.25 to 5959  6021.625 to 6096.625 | -0.5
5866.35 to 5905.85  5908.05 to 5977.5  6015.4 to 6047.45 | -2.4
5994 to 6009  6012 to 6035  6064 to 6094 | 1.1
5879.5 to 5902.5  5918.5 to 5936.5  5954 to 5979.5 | -0.9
